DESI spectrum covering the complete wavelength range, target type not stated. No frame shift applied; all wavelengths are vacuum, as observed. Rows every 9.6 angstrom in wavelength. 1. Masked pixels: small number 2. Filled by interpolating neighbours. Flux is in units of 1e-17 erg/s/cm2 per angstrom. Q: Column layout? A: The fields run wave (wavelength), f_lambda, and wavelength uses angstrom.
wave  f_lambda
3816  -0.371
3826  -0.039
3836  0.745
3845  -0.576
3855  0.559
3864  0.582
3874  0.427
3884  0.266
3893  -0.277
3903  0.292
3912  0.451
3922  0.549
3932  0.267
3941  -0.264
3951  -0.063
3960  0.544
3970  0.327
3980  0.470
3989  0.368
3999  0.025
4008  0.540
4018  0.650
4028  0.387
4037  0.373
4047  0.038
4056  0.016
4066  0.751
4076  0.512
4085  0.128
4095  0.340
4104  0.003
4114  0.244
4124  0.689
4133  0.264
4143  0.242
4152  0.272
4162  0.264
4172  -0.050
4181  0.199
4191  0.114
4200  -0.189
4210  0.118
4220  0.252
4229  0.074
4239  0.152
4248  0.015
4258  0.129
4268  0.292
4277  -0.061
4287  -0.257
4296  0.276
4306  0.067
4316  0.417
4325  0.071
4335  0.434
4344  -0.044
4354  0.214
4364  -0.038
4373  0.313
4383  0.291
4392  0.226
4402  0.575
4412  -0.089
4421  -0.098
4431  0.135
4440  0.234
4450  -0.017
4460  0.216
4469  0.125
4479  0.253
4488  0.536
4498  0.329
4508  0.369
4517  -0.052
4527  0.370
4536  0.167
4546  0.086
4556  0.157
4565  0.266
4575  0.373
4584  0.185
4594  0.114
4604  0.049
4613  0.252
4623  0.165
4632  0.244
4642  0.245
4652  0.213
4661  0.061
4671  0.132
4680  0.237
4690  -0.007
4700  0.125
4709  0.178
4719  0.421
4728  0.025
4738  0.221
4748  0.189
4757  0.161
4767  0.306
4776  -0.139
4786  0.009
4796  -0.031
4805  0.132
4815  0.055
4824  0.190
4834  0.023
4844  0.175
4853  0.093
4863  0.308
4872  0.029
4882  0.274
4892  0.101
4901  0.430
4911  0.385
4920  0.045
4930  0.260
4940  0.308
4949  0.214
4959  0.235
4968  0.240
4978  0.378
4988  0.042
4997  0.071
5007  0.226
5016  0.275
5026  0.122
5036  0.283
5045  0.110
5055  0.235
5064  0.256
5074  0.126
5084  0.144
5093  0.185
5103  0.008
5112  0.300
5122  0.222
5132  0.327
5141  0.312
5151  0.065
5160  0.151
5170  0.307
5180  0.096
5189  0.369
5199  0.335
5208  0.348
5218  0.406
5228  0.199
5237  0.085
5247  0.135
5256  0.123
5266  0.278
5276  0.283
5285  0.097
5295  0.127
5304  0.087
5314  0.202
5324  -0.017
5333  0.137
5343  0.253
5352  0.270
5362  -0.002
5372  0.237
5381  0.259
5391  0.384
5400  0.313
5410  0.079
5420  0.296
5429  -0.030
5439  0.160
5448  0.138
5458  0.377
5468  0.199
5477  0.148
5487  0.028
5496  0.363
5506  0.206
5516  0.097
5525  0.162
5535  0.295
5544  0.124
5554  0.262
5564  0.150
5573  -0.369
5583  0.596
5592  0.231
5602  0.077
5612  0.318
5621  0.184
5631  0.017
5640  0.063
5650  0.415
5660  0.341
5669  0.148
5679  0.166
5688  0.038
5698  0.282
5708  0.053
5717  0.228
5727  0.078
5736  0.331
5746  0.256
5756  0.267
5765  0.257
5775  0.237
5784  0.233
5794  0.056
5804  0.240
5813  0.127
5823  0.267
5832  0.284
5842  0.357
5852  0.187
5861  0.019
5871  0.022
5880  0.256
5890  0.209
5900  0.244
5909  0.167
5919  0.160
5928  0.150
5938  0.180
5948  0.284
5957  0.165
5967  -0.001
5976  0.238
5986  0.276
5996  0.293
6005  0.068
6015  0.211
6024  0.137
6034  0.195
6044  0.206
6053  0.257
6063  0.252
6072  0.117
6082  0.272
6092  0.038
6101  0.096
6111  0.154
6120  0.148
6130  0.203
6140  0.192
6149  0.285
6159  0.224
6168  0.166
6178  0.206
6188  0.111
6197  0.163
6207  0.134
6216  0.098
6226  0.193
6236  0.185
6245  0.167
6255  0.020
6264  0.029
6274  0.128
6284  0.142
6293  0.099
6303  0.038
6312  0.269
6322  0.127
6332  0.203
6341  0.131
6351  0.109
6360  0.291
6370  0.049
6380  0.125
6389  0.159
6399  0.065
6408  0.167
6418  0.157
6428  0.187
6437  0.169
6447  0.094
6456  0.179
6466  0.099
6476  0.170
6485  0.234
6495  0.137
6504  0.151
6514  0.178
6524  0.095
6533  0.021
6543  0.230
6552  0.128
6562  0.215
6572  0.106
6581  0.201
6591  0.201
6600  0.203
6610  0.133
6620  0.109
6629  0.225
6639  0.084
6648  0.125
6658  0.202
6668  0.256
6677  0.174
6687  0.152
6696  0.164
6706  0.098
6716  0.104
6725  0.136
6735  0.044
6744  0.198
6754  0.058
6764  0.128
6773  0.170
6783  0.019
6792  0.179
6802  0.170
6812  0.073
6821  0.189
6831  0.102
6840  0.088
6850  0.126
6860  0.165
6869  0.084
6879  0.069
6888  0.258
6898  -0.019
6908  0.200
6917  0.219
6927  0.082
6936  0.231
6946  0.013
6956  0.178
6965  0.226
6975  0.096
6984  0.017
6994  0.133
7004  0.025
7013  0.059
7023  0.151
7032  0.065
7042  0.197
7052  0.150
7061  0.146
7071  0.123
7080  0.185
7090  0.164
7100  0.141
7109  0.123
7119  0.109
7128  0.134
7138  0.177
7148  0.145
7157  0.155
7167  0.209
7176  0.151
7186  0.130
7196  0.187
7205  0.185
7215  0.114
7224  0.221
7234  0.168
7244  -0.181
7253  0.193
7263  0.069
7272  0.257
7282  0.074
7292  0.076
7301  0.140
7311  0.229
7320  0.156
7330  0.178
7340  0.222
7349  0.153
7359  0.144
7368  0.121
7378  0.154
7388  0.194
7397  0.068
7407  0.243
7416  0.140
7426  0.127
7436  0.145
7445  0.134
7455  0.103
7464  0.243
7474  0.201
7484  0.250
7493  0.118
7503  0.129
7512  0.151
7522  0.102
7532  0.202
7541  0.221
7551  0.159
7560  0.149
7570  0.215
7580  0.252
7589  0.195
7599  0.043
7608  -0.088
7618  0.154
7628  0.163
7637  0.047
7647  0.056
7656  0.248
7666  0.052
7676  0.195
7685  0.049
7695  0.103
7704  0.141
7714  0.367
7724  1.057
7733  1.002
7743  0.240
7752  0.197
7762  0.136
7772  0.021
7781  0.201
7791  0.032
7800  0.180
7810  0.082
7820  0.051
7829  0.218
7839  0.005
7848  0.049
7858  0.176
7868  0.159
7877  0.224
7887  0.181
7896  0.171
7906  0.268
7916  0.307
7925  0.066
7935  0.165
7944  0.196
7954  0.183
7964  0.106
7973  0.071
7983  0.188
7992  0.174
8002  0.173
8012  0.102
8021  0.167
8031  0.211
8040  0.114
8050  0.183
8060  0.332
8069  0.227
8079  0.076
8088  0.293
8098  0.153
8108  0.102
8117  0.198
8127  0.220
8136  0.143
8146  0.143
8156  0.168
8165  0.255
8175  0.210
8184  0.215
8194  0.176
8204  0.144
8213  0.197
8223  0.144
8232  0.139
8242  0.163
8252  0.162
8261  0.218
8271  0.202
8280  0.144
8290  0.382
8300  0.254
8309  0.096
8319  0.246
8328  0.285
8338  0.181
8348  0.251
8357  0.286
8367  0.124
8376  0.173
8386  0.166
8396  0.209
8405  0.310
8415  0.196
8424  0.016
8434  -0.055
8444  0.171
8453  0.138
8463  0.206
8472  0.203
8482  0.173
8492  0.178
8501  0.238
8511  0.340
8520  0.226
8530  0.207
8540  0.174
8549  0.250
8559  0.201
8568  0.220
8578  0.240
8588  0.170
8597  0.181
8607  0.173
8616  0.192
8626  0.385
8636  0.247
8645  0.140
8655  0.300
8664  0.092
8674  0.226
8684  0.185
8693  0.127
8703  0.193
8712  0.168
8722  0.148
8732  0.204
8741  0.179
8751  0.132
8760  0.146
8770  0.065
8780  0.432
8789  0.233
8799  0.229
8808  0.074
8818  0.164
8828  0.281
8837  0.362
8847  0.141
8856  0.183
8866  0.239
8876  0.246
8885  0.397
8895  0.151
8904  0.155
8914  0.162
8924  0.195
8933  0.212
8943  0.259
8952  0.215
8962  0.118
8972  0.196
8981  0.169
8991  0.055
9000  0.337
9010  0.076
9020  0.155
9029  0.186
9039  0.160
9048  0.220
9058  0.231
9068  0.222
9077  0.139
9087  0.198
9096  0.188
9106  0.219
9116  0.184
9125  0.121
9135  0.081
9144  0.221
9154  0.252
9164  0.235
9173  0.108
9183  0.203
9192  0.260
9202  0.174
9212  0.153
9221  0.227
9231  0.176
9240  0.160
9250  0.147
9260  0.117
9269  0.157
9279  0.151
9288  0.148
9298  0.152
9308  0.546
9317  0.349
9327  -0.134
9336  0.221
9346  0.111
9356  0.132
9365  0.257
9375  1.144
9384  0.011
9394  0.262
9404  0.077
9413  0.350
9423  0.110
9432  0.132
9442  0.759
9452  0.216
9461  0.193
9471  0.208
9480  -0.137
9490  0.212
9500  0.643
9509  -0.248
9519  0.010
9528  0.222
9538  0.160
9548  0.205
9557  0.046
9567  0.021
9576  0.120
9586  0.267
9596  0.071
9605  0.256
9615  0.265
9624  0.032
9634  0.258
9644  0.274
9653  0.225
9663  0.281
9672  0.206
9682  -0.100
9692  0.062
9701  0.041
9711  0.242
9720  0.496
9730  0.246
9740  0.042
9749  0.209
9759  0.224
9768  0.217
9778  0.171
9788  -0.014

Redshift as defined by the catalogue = 1.073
